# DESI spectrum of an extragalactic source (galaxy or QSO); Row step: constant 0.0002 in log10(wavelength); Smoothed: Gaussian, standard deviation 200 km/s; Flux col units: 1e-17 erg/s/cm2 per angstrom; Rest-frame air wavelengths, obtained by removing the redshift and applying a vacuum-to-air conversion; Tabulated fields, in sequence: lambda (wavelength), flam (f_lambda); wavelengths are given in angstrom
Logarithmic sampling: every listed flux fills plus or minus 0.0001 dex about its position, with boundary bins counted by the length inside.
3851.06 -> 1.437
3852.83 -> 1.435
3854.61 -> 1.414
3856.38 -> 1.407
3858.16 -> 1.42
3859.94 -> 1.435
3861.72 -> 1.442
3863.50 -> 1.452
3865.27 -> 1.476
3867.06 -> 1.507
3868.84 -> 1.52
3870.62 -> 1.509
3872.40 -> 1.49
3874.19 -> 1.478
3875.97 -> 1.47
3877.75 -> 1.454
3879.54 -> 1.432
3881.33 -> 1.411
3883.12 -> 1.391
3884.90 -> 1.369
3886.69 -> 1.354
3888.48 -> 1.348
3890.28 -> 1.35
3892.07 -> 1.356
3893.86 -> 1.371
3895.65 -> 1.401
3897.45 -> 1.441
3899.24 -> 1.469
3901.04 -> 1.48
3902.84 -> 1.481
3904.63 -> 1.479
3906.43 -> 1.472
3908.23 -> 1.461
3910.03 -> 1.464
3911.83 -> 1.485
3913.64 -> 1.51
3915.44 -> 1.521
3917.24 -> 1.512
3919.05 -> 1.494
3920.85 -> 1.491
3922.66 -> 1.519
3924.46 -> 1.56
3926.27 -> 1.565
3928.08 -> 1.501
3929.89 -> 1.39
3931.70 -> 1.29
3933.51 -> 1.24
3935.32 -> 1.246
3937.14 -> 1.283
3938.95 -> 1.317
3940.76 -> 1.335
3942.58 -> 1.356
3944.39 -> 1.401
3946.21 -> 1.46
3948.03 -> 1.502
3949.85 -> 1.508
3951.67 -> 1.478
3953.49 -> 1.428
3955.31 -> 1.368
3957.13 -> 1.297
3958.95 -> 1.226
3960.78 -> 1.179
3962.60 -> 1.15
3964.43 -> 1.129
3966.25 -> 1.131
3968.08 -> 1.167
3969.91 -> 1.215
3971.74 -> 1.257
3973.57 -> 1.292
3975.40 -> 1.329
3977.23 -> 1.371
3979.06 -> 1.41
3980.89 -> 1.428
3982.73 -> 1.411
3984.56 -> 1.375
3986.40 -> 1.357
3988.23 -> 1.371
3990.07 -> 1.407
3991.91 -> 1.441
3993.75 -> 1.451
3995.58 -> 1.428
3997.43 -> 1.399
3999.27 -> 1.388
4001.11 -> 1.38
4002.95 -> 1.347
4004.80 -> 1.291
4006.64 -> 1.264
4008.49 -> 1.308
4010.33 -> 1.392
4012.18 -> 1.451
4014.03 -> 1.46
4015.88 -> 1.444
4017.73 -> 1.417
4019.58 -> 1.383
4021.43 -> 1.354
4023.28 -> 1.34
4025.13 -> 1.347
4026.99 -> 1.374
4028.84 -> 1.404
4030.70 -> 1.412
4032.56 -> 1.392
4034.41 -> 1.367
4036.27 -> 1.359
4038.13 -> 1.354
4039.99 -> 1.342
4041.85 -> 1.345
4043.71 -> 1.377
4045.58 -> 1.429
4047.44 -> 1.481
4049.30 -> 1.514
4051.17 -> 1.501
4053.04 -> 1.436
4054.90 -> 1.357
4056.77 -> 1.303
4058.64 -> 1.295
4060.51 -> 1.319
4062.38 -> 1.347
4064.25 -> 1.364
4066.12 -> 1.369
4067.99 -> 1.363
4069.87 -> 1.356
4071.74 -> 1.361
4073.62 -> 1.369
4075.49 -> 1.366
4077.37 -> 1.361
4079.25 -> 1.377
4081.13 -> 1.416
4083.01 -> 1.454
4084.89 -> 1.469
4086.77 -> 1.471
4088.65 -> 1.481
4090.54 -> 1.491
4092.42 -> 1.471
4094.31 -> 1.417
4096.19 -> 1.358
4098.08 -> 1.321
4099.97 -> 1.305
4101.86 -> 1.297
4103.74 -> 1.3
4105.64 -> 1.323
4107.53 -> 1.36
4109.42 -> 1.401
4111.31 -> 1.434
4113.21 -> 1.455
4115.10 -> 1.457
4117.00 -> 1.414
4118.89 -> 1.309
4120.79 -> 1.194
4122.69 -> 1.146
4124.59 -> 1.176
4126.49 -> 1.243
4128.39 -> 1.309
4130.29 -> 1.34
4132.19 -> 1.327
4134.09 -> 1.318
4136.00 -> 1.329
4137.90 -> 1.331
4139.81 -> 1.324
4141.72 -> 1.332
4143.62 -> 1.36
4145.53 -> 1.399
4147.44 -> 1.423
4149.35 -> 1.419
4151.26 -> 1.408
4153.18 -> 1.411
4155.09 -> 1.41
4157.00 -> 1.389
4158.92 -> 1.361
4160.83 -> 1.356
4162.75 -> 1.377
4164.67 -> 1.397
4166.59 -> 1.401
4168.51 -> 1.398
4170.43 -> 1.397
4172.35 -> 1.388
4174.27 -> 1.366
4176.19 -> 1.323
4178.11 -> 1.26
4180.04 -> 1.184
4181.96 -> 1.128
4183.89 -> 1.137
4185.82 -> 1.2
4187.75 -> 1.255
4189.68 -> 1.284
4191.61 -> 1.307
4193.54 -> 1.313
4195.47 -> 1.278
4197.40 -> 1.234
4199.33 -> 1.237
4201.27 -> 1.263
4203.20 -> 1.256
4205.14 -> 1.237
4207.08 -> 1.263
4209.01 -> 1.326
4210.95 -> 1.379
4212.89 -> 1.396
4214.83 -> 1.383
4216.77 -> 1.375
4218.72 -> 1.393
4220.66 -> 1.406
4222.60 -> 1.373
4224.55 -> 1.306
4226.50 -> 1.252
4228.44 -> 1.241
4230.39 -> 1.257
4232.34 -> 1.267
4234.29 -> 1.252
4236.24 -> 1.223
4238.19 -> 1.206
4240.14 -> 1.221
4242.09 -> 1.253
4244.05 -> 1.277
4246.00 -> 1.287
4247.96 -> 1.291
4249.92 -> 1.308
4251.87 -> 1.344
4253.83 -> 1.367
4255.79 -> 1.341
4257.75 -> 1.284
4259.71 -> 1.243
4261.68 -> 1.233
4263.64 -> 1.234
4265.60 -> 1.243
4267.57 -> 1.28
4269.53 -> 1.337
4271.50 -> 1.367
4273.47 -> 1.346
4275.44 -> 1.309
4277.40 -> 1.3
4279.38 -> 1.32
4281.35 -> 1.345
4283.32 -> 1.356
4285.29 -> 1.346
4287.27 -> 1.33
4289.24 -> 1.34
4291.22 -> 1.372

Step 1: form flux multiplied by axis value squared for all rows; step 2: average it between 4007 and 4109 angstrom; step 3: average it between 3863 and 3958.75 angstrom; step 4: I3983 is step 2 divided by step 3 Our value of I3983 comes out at 1.0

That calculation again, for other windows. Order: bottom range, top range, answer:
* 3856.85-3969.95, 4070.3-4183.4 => 1.08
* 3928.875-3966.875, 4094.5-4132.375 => 1.09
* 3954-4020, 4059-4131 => 1.07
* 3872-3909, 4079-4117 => 1.09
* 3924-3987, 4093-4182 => 1.10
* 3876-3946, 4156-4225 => 1.06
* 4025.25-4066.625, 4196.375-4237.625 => 1.02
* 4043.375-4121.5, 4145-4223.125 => 1.01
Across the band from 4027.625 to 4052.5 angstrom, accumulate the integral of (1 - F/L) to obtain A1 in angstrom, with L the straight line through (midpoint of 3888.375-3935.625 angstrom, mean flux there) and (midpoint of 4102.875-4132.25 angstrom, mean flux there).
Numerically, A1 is -0.7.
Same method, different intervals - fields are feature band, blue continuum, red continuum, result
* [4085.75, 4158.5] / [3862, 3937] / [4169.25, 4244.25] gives -1.70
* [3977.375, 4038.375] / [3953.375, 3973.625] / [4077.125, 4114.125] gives -4.82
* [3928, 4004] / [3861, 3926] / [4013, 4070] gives 4.25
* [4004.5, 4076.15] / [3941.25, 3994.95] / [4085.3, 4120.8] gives -0.60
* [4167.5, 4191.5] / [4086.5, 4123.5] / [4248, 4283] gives 1.11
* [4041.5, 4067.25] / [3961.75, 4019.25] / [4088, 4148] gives -0.83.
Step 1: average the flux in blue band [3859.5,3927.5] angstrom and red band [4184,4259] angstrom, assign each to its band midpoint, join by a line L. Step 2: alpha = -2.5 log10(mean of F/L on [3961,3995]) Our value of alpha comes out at 0.08 mag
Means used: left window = 1.46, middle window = 1.32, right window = 1.29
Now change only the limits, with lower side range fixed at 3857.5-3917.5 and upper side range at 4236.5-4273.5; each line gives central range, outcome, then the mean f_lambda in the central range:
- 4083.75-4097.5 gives -0.07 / 1.45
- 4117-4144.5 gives 0.04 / 1.29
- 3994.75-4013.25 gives 0.02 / 1.36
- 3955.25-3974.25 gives 0.17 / 1.21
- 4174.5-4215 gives 0.04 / 1.27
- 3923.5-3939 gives 0.04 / 1.38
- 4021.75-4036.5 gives 0.01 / 1.37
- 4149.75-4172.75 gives -0.05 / 1.39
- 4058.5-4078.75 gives 0.01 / 1.35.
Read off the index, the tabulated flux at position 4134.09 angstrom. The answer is 1.318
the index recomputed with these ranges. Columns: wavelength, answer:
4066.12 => 1.369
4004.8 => 1.291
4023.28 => 1.34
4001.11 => 1.38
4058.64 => 1.295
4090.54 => 1.491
